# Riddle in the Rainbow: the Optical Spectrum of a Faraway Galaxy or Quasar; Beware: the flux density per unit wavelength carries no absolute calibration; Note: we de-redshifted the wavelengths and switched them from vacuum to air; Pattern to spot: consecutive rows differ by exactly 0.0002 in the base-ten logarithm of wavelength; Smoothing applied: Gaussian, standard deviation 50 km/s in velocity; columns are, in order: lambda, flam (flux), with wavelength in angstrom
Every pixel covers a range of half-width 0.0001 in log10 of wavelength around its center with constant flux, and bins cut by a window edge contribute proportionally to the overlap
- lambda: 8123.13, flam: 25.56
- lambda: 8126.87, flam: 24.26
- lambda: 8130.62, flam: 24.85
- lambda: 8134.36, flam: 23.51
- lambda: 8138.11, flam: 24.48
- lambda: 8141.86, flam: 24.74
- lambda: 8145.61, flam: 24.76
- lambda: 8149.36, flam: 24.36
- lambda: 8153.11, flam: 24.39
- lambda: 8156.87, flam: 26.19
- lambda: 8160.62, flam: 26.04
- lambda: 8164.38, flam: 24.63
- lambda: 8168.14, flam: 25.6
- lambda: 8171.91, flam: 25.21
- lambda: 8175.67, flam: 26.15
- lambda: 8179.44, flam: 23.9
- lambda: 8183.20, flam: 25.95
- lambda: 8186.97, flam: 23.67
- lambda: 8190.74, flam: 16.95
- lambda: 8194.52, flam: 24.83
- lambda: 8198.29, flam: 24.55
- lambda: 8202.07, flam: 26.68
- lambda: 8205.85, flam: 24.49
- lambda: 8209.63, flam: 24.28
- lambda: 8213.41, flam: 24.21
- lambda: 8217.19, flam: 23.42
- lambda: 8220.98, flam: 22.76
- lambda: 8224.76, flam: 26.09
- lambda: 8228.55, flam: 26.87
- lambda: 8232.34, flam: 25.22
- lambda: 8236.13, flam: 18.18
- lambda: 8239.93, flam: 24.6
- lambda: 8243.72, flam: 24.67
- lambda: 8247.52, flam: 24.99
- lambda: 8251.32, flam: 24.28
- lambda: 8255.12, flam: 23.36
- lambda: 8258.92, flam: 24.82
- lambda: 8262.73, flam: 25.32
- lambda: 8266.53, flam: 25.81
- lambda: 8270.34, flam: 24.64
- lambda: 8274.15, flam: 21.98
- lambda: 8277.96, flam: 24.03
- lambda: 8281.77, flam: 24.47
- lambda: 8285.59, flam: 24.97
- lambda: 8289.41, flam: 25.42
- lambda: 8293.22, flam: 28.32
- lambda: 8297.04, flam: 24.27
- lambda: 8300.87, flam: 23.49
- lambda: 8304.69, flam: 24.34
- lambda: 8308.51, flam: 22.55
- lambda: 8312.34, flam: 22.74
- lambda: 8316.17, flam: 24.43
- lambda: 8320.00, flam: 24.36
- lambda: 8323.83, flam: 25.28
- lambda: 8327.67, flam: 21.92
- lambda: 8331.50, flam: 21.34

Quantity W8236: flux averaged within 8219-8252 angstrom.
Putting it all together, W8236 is 24.2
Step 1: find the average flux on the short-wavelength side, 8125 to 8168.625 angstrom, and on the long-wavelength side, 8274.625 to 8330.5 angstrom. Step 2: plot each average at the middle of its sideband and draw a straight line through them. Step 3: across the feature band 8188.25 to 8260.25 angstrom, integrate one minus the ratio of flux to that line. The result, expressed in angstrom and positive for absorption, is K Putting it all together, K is 1.6 angstrom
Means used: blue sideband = 24.8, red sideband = 24.2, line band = 24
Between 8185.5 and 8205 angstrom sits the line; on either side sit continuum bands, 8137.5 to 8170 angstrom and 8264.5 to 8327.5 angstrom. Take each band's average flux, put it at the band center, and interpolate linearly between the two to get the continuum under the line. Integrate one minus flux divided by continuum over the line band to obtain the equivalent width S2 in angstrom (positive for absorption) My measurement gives 1.1 angstrom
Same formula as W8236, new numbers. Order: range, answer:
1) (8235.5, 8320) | 24.3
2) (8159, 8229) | 24.5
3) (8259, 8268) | 25.4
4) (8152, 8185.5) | 25.3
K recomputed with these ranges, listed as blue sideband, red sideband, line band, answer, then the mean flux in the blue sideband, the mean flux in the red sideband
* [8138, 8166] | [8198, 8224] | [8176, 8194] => 1.2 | 25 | 24.4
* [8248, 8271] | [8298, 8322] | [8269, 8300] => -0.7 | 24.7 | 23.7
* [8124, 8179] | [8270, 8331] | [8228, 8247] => 0.5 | 24.9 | 24.1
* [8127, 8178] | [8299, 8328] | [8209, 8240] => 0.6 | 25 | 23.7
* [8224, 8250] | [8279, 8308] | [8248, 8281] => 0.4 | 24.3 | 24.9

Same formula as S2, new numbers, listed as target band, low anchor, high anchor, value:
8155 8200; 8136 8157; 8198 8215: 0.57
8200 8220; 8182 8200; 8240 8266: -0.84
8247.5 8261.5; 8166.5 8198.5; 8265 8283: -0.12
